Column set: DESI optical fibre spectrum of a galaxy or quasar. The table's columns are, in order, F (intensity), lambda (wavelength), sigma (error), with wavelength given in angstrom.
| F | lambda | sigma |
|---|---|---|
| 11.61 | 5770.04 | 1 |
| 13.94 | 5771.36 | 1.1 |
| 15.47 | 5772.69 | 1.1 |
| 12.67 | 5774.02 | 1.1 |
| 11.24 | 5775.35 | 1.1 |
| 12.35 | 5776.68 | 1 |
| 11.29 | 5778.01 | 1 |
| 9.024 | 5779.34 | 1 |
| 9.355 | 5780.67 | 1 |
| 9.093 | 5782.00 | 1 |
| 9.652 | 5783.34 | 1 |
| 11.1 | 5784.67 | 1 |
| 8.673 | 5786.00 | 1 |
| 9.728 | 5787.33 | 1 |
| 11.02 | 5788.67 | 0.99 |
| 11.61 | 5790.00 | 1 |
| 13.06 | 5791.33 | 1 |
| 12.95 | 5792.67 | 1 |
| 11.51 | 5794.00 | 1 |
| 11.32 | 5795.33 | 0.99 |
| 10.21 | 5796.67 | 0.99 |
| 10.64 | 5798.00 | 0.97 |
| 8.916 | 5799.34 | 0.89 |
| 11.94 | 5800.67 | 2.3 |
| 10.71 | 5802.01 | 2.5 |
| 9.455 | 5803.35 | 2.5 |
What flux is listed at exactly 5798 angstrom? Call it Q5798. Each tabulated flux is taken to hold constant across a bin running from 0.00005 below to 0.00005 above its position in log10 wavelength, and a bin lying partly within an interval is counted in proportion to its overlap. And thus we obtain 10.64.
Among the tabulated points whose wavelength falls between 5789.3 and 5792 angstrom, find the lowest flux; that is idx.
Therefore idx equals 11.61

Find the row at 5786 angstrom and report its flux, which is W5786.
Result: 8.673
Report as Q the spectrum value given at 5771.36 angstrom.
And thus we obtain 13.94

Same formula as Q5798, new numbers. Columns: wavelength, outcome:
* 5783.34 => 9.652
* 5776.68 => 12.35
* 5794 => 11.51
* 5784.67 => 11.1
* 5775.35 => 11.24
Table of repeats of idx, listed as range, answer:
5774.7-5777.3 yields 11.24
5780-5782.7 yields 9.093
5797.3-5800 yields 8.916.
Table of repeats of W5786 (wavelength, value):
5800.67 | 11.94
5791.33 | 13.06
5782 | 9.093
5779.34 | 9.024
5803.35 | 9.455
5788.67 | 11.02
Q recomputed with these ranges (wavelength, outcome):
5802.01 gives 10.71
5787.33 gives 9.728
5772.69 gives 15.47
